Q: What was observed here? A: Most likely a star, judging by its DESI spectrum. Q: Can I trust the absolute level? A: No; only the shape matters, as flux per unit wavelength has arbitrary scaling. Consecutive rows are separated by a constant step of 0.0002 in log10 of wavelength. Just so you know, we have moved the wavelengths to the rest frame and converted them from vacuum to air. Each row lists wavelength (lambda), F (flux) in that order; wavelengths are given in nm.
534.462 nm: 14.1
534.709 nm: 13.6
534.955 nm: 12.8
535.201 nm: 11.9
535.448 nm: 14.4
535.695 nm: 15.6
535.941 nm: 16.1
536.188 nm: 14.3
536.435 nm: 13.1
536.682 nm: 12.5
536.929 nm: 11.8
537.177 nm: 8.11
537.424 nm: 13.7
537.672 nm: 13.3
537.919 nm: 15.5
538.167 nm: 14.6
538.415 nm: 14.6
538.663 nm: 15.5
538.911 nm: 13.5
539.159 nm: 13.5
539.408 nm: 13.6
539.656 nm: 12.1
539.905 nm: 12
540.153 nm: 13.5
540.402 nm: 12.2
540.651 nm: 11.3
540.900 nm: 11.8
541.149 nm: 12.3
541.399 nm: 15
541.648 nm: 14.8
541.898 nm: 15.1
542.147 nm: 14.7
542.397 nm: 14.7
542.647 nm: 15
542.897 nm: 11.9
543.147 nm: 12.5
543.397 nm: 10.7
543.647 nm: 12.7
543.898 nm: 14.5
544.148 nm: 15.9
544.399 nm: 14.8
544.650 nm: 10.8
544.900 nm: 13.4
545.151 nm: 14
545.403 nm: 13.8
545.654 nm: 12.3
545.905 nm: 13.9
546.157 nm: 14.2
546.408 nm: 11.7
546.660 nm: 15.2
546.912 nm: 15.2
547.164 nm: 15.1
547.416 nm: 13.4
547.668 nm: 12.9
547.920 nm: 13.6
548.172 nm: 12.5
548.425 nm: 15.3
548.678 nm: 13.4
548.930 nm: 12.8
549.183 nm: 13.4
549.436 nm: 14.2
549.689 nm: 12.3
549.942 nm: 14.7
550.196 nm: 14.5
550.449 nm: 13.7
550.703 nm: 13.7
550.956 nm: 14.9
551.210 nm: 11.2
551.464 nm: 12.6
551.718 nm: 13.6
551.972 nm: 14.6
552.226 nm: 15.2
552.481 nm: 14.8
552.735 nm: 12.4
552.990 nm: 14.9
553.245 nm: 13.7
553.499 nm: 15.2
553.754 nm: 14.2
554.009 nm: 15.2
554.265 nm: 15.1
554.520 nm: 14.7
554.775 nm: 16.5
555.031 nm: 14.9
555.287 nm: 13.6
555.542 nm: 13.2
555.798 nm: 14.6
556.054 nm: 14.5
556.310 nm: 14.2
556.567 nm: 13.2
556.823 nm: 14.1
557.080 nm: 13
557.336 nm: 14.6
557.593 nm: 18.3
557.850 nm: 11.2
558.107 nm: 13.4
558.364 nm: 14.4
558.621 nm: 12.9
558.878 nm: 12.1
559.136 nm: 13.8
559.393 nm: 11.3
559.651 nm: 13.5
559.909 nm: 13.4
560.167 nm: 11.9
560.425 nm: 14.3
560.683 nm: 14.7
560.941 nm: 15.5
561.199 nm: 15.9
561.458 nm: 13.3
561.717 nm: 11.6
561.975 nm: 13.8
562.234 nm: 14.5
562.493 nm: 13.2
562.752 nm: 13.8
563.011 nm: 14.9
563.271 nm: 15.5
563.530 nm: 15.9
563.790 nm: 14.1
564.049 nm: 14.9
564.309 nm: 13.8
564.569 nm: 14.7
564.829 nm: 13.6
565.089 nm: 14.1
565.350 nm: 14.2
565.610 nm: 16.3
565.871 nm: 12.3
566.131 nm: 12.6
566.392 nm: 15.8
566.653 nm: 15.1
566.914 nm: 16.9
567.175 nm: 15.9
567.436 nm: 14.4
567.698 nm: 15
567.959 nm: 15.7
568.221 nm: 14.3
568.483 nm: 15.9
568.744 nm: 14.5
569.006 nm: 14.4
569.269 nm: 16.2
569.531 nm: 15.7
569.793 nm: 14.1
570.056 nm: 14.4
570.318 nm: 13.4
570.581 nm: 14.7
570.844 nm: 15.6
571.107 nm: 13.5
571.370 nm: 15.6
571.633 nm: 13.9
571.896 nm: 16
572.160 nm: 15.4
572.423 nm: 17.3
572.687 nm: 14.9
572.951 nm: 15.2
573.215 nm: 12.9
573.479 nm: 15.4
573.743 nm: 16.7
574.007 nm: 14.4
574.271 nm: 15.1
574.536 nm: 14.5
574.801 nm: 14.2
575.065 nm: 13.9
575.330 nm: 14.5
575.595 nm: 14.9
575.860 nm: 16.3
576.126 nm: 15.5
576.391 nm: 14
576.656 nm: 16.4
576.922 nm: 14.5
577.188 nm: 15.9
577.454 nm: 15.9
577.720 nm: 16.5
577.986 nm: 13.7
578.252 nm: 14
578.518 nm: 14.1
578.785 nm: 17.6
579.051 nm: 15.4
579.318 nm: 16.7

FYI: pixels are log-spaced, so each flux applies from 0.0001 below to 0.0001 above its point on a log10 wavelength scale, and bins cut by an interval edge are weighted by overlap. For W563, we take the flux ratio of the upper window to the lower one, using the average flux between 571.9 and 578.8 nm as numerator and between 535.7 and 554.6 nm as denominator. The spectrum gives 1.1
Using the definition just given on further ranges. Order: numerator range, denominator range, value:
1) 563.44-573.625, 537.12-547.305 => 1.10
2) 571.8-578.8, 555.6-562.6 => 1.10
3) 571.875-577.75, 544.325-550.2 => 1.12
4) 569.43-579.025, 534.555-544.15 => 1.12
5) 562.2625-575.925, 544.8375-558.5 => 1.06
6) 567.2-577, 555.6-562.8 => 1.09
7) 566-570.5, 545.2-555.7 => 1.07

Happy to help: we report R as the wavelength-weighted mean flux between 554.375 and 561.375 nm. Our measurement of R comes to 14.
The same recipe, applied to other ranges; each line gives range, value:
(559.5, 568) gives 14.4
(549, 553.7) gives 13.9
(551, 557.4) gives 14.2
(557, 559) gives 13.8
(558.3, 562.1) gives 13.5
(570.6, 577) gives 15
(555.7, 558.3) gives 14.1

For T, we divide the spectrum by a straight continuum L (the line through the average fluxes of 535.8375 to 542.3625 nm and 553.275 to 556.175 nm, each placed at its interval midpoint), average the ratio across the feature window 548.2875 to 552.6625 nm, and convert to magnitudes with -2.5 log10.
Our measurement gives 0.04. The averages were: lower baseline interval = 13.4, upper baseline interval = 14.7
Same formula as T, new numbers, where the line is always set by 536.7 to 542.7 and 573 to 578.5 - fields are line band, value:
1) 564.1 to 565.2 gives 0.03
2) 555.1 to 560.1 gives 0.04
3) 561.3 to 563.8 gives 0.02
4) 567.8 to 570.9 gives -0.02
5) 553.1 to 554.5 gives -0.05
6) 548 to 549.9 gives 0.02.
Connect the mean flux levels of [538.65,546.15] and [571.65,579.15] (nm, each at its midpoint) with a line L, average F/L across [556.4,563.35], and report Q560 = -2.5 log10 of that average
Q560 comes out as 0.04 mag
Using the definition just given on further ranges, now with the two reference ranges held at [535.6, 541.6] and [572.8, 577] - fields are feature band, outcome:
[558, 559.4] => 0.09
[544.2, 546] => 0.02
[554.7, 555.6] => -0.04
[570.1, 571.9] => 0.01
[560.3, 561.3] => -0.06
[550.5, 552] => 0.04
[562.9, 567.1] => -0.02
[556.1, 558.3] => 0.01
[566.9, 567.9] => -0.06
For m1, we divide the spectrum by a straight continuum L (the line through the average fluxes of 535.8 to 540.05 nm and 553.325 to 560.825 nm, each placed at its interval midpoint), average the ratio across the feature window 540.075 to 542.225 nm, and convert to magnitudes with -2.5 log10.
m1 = 0.01 mag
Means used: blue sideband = 13.4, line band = 13.4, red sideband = 14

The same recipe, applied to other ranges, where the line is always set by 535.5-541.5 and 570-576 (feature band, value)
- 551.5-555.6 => -0.035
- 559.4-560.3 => 0.128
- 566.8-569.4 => -0.045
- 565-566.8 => 0.016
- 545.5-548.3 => 0.005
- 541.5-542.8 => -0.101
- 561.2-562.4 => 0.064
